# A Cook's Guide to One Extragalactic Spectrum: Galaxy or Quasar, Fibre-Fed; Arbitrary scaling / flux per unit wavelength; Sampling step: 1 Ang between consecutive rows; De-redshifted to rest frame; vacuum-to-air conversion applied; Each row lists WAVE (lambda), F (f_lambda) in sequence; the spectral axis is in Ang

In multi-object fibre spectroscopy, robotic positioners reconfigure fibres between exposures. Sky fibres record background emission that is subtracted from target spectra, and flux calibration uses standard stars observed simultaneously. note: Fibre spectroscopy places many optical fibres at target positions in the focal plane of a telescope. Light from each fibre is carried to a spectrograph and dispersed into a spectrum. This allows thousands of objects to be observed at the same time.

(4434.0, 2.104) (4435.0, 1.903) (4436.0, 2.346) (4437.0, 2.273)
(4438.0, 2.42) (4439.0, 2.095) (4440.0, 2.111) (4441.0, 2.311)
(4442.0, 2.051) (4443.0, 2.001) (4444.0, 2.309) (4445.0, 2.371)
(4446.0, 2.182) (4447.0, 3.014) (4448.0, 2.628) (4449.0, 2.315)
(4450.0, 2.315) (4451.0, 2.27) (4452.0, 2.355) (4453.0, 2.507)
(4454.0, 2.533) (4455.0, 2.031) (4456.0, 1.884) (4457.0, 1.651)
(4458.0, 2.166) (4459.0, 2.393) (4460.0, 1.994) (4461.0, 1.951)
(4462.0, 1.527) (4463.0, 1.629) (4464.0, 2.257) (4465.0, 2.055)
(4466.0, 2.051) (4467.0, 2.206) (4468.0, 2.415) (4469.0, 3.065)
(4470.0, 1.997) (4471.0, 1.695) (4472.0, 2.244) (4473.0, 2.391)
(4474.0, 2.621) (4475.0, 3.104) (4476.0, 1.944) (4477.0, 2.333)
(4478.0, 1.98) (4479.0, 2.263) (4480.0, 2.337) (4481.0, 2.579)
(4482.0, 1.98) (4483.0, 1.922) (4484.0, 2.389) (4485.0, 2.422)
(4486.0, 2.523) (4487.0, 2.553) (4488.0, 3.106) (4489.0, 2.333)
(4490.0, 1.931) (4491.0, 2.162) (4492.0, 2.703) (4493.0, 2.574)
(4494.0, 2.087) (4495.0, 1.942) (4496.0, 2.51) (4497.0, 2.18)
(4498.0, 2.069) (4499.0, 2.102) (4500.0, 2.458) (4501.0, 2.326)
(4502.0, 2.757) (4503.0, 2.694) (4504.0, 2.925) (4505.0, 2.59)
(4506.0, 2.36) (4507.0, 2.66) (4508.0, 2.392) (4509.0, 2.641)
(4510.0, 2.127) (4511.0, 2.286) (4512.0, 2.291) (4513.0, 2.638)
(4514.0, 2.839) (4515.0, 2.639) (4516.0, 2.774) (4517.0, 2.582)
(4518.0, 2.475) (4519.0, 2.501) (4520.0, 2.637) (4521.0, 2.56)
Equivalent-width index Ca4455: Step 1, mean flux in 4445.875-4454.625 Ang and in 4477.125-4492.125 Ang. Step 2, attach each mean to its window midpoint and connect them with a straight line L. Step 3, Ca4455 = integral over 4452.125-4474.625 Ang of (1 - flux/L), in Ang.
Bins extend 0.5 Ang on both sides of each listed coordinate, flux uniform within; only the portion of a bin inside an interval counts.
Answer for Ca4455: 2.4 Ang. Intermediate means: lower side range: 2.46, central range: 2.16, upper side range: 2.34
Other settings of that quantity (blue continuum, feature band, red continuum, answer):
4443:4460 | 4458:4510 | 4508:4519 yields 2.08 Ang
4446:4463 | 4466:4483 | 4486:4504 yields -0.02 Ang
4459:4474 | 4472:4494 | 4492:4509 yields -0.99 Ang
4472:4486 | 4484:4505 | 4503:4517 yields 0.20 Ang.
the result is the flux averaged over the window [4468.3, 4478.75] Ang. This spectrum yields 2.34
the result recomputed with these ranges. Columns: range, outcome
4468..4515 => 2.39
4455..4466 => 1.96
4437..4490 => 2.26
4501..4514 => 2.53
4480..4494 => 2.38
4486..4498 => 2.36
